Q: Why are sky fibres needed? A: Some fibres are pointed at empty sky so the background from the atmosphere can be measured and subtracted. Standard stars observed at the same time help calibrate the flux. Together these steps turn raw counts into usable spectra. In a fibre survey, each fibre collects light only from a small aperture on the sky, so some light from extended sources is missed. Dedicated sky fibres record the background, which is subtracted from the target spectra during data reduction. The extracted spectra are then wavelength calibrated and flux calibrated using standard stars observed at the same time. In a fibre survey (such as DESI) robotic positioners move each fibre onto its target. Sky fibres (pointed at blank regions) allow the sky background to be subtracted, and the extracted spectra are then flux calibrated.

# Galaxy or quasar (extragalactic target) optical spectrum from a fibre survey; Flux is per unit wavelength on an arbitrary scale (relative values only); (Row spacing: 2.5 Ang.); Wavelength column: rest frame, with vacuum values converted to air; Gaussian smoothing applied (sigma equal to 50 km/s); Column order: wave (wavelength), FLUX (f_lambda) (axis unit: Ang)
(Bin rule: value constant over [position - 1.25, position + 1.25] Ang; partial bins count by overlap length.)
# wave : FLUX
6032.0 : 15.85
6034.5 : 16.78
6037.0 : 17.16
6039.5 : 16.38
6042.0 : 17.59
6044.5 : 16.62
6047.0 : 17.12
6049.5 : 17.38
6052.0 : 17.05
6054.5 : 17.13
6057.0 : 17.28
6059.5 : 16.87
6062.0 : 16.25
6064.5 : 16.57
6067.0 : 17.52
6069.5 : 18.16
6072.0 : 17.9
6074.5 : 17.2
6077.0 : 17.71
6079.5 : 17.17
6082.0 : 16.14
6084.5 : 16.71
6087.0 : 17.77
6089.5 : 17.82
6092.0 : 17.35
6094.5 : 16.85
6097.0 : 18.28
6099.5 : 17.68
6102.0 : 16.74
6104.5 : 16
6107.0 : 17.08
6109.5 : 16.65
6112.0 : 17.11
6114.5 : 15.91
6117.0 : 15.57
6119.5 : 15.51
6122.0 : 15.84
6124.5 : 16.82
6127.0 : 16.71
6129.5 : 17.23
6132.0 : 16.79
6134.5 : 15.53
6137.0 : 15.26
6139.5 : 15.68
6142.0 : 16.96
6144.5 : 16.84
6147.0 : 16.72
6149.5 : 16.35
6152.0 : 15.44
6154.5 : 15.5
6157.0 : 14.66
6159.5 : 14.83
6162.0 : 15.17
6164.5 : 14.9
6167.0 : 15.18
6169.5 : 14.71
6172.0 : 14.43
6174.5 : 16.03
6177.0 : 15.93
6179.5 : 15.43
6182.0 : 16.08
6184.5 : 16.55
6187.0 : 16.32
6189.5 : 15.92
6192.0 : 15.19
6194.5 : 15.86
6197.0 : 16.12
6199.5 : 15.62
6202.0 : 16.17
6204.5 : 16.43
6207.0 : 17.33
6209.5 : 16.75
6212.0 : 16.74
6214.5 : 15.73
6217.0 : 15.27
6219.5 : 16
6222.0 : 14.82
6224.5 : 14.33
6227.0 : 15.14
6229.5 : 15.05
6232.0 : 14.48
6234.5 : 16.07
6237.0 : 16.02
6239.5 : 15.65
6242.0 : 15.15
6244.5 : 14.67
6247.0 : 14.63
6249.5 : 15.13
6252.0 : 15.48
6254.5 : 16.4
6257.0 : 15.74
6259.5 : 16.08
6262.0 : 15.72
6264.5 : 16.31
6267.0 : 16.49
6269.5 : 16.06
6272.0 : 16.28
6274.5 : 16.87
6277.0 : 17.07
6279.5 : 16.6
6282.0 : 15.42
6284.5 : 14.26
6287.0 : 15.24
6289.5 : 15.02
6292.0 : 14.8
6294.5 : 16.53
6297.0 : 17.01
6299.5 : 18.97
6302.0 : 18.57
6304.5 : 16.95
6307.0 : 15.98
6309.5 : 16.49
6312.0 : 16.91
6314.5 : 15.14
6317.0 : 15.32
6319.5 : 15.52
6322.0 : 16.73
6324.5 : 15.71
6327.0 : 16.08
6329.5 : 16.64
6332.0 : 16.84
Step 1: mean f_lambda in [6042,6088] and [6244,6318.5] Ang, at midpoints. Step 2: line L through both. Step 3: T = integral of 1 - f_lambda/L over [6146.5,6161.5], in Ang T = 1.1 Ang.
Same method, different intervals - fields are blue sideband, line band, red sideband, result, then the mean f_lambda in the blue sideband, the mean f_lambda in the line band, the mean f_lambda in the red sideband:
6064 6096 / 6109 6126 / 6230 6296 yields 0.8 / 17.3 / 16.2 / 15.7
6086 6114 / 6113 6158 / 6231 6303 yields 2.2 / 17.2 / 16.1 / 16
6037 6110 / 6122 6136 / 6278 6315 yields 0.3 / 17.1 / 16.5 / 16.3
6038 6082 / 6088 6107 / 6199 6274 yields -0.4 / 17.1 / 17.2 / 15.7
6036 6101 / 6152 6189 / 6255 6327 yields 2.9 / 17.2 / 15.4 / 16.2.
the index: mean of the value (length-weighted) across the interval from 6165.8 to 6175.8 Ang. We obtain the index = 15.1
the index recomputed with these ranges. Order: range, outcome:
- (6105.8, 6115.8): 16.7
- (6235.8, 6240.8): 15.8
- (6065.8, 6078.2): 17.7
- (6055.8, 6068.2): 16.9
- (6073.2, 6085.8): 17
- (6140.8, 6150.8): 16.7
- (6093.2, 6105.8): 17.1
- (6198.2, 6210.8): 16.5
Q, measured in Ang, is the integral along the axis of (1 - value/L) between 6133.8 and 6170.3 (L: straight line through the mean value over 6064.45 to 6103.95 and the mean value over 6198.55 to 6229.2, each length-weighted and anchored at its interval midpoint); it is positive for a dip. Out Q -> 2.13 Ang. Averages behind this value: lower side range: 17.3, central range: 15.6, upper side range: 15.8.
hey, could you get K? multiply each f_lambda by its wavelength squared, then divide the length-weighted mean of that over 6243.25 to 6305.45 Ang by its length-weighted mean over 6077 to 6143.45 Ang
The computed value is 1.0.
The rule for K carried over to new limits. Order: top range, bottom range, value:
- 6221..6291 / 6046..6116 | 0.96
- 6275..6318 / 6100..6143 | 1.05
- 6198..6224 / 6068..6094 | 0.96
